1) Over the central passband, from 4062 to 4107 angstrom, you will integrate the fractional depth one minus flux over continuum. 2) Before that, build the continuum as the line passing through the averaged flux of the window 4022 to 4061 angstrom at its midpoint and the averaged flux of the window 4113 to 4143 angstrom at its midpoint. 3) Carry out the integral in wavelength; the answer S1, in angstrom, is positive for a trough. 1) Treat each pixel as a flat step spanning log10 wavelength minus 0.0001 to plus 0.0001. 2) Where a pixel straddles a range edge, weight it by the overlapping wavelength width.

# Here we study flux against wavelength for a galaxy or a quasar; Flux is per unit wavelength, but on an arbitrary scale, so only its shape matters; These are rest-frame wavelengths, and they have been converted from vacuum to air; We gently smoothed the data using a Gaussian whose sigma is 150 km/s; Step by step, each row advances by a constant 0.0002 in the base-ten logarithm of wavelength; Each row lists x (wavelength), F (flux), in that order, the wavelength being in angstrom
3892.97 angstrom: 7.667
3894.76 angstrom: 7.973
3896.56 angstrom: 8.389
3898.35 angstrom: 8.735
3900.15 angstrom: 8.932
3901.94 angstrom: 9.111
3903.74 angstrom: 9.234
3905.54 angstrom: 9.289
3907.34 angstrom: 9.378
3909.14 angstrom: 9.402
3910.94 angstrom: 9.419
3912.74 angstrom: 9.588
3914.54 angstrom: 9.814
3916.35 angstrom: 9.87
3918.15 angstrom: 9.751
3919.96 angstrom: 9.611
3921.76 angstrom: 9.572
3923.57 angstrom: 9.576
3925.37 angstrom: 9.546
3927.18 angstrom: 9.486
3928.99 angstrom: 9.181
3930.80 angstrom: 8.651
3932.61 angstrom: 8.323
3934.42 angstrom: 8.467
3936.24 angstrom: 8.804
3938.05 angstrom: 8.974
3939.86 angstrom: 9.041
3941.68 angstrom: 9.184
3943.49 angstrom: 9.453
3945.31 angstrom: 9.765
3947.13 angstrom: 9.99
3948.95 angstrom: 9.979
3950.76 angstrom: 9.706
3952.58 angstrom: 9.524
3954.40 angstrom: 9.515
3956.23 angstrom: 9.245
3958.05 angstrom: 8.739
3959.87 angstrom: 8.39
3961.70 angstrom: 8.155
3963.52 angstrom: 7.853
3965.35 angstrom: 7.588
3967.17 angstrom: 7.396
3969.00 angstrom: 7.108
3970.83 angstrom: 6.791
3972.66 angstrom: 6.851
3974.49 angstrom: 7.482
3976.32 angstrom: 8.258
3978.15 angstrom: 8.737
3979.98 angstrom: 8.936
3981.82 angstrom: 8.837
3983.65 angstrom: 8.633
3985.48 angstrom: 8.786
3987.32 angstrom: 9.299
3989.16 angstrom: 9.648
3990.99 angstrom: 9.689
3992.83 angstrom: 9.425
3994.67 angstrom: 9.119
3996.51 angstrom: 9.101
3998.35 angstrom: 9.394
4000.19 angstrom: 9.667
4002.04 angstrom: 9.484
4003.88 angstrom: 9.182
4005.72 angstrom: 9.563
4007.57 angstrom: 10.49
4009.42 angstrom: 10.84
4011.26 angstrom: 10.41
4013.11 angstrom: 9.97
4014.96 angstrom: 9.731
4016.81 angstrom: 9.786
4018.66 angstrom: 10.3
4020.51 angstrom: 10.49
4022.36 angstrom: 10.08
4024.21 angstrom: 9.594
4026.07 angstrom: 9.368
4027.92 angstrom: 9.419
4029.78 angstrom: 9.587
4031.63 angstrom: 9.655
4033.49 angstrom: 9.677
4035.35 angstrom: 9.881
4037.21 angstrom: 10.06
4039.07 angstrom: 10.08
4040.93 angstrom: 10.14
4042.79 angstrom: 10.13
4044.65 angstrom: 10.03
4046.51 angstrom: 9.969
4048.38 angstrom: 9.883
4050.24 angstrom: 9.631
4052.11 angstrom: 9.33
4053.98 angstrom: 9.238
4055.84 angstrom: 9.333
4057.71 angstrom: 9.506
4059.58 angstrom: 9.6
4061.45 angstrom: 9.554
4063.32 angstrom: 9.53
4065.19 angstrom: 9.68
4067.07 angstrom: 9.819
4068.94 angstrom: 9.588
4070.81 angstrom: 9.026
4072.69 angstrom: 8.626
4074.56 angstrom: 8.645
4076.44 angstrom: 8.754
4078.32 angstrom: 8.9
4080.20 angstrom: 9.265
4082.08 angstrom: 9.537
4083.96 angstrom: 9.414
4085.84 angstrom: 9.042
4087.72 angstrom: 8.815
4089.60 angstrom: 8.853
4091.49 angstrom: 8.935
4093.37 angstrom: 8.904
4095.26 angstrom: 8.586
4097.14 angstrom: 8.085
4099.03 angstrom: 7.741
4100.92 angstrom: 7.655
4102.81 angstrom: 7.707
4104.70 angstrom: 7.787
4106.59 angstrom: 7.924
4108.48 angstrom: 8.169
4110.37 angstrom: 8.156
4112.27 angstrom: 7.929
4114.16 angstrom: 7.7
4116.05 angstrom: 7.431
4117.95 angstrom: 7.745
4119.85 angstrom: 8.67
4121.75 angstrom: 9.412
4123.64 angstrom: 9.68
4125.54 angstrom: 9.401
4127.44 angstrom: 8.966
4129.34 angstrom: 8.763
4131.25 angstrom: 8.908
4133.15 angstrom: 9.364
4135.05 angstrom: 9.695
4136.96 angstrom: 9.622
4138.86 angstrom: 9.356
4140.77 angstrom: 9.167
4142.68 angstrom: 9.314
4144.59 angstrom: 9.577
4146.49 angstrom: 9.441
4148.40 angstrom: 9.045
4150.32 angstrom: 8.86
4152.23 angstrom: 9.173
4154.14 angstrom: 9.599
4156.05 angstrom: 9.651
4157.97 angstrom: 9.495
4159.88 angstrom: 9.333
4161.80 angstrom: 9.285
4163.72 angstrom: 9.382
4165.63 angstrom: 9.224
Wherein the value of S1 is 2.6 angstrom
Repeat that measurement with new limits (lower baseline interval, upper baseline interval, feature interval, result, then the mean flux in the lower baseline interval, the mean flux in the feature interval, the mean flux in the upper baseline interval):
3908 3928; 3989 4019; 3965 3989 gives 3.9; 9.6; 8.12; 9.75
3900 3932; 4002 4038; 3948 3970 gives 2.3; 9.41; 8.59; 9.89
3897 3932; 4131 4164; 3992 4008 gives -0.2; 9.36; 9.46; 9.36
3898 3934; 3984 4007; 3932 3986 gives 4.2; 9.32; 8.62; 9.36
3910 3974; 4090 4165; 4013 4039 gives -2.8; 8.93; 9.83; 8.82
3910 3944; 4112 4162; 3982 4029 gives -2.3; 9.28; 9.65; 9.07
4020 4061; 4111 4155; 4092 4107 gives 1.9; 9.75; 8.08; 8.99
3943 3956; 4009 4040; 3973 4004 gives 2.6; 9.68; 9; 9.92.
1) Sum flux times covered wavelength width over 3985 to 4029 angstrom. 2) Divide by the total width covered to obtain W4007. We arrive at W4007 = 9.71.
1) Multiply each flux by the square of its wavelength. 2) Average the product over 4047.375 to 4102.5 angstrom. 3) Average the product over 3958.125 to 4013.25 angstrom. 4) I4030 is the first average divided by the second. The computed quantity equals 1.07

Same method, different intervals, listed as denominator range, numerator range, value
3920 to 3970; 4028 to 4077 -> 1.13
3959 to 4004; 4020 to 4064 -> 1.17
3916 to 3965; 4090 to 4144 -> 1.03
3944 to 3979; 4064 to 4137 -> 1.10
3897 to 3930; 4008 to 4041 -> 1.12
